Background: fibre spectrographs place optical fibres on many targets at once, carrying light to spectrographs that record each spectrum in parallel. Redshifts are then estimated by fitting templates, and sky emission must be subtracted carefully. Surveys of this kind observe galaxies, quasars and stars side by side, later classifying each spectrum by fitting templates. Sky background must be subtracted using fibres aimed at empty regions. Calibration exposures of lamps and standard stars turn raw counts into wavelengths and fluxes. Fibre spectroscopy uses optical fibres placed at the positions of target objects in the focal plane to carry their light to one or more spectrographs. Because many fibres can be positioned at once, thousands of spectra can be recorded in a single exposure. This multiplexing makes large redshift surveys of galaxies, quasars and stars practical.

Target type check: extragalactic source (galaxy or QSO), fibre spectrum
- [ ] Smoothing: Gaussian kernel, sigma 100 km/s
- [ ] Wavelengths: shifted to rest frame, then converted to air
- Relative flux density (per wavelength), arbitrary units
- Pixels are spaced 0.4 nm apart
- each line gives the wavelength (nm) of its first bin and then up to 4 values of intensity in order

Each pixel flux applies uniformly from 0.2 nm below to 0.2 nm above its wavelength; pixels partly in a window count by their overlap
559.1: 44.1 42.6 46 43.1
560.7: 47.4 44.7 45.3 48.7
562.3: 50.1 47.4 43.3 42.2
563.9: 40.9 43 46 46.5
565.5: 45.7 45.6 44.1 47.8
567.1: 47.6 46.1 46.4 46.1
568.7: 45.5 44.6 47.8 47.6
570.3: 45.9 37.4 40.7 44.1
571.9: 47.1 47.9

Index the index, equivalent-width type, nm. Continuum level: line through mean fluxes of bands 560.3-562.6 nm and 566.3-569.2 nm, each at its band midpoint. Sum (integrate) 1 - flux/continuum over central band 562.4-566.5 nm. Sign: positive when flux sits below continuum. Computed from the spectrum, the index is 0.17 nm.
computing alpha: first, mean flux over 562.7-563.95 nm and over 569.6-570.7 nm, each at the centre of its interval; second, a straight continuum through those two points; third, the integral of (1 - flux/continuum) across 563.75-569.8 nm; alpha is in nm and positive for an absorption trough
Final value -0.21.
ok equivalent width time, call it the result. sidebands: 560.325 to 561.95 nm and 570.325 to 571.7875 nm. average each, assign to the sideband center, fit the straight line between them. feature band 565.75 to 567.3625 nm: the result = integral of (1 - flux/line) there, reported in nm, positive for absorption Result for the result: -0.10 nm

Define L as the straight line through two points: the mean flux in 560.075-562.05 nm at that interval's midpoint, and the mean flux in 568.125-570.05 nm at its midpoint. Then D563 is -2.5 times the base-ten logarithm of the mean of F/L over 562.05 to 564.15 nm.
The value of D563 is 0.03 mag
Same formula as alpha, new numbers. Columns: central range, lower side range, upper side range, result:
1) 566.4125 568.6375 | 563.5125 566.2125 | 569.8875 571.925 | -0.14 nm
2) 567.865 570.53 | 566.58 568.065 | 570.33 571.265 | -0.18 nm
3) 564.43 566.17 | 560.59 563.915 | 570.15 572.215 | -0.03 nm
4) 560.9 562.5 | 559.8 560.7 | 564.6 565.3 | -0.06 nm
